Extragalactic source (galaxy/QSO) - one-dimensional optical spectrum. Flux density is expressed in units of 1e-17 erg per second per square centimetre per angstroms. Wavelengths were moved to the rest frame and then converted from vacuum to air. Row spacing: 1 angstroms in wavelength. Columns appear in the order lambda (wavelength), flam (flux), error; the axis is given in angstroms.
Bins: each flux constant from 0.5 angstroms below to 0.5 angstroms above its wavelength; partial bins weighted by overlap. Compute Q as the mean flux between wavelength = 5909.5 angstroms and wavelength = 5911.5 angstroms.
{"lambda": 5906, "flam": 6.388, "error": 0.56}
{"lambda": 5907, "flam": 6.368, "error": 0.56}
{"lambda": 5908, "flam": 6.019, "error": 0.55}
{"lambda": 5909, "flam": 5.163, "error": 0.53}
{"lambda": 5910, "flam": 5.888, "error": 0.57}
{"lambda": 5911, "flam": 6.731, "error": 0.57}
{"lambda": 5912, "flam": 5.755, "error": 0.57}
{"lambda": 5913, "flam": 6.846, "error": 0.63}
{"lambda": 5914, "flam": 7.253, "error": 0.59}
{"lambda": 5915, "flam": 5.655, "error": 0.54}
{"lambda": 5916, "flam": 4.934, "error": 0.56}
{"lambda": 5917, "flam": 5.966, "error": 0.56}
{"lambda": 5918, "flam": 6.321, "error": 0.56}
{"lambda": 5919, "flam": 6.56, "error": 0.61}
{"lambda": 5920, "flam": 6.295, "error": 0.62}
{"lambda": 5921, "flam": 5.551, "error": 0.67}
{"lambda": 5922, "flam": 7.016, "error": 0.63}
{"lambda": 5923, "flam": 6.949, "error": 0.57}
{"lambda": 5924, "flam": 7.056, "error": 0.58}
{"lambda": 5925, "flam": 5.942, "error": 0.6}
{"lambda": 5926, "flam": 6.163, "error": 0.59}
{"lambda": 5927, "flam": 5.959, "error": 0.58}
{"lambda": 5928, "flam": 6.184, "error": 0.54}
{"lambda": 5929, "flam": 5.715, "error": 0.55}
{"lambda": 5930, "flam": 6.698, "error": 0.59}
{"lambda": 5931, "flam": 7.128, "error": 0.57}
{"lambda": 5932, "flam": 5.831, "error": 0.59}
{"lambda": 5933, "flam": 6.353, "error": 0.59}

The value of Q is 6.31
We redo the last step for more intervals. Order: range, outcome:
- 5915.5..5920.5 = 6.02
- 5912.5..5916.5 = 6.17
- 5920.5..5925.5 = 6.5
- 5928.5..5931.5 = 6.51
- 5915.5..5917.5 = 5.45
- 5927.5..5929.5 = 5.95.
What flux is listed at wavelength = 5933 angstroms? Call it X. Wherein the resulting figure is 6.353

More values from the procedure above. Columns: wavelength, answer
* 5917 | 5.966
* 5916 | 4.934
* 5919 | 6.56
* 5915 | 5.655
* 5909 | 5.163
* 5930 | 6.698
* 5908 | 6.019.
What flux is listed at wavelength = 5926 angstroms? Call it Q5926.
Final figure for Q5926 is 6.163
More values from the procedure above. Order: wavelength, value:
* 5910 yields 5.888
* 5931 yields 7.128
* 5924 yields 7.056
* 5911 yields 6.731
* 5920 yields 6.295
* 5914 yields 7.253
